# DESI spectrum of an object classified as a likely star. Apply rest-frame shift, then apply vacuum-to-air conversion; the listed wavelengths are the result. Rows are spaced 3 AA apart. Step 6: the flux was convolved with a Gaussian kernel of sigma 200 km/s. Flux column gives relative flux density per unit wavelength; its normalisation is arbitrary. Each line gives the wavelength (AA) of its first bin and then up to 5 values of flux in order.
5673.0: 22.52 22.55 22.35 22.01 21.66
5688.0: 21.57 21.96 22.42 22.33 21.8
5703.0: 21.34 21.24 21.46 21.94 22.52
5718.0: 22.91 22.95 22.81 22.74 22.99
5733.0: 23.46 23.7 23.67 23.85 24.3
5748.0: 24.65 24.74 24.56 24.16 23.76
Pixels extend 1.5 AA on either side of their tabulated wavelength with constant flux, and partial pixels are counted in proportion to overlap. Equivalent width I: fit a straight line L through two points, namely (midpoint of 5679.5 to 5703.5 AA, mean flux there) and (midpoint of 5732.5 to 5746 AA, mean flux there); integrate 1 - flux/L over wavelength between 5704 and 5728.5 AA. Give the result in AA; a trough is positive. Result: 0.6 AA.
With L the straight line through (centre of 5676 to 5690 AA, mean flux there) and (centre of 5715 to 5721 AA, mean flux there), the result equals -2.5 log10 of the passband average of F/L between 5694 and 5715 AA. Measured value 0.03 mag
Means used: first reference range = 22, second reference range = 22.8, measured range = 21.8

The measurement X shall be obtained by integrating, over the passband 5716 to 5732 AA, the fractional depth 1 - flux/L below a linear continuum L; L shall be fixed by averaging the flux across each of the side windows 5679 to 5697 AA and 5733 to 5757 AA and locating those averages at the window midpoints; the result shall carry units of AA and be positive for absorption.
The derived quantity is 0.3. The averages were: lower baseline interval 22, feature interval 22.9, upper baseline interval 24.2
